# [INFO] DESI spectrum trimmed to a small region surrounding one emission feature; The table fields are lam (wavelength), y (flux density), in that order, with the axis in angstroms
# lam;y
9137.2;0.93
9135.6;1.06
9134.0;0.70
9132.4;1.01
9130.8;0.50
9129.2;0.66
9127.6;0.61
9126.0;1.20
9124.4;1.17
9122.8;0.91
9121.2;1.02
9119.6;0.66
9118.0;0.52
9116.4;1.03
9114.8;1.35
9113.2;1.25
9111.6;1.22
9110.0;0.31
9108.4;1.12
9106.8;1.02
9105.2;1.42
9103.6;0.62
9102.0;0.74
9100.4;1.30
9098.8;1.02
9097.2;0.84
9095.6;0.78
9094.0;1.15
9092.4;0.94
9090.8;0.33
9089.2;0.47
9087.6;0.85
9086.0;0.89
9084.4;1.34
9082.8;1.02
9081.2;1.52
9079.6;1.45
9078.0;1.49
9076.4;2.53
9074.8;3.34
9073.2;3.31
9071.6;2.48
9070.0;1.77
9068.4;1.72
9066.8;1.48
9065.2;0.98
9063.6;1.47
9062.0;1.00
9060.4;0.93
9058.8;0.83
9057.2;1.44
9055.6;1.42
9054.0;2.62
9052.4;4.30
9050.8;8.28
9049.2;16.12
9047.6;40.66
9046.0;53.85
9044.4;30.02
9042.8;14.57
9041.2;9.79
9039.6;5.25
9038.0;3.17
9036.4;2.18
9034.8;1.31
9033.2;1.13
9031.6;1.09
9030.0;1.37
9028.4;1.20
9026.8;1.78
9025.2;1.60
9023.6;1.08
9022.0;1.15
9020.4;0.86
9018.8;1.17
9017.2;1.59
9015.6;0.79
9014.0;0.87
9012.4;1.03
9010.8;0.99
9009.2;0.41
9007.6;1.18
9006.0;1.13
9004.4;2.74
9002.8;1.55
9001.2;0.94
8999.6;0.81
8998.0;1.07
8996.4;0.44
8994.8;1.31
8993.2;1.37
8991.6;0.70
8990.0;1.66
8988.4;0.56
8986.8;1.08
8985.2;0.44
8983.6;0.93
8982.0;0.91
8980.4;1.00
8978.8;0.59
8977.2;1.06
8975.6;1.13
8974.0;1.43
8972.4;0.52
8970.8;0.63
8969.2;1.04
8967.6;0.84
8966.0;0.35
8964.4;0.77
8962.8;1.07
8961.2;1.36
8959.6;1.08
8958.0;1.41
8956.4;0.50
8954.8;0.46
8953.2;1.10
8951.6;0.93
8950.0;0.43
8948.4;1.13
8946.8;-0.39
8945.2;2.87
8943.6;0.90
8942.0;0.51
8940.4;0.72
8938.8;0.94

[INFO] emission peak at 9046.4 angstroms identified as H-alpha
